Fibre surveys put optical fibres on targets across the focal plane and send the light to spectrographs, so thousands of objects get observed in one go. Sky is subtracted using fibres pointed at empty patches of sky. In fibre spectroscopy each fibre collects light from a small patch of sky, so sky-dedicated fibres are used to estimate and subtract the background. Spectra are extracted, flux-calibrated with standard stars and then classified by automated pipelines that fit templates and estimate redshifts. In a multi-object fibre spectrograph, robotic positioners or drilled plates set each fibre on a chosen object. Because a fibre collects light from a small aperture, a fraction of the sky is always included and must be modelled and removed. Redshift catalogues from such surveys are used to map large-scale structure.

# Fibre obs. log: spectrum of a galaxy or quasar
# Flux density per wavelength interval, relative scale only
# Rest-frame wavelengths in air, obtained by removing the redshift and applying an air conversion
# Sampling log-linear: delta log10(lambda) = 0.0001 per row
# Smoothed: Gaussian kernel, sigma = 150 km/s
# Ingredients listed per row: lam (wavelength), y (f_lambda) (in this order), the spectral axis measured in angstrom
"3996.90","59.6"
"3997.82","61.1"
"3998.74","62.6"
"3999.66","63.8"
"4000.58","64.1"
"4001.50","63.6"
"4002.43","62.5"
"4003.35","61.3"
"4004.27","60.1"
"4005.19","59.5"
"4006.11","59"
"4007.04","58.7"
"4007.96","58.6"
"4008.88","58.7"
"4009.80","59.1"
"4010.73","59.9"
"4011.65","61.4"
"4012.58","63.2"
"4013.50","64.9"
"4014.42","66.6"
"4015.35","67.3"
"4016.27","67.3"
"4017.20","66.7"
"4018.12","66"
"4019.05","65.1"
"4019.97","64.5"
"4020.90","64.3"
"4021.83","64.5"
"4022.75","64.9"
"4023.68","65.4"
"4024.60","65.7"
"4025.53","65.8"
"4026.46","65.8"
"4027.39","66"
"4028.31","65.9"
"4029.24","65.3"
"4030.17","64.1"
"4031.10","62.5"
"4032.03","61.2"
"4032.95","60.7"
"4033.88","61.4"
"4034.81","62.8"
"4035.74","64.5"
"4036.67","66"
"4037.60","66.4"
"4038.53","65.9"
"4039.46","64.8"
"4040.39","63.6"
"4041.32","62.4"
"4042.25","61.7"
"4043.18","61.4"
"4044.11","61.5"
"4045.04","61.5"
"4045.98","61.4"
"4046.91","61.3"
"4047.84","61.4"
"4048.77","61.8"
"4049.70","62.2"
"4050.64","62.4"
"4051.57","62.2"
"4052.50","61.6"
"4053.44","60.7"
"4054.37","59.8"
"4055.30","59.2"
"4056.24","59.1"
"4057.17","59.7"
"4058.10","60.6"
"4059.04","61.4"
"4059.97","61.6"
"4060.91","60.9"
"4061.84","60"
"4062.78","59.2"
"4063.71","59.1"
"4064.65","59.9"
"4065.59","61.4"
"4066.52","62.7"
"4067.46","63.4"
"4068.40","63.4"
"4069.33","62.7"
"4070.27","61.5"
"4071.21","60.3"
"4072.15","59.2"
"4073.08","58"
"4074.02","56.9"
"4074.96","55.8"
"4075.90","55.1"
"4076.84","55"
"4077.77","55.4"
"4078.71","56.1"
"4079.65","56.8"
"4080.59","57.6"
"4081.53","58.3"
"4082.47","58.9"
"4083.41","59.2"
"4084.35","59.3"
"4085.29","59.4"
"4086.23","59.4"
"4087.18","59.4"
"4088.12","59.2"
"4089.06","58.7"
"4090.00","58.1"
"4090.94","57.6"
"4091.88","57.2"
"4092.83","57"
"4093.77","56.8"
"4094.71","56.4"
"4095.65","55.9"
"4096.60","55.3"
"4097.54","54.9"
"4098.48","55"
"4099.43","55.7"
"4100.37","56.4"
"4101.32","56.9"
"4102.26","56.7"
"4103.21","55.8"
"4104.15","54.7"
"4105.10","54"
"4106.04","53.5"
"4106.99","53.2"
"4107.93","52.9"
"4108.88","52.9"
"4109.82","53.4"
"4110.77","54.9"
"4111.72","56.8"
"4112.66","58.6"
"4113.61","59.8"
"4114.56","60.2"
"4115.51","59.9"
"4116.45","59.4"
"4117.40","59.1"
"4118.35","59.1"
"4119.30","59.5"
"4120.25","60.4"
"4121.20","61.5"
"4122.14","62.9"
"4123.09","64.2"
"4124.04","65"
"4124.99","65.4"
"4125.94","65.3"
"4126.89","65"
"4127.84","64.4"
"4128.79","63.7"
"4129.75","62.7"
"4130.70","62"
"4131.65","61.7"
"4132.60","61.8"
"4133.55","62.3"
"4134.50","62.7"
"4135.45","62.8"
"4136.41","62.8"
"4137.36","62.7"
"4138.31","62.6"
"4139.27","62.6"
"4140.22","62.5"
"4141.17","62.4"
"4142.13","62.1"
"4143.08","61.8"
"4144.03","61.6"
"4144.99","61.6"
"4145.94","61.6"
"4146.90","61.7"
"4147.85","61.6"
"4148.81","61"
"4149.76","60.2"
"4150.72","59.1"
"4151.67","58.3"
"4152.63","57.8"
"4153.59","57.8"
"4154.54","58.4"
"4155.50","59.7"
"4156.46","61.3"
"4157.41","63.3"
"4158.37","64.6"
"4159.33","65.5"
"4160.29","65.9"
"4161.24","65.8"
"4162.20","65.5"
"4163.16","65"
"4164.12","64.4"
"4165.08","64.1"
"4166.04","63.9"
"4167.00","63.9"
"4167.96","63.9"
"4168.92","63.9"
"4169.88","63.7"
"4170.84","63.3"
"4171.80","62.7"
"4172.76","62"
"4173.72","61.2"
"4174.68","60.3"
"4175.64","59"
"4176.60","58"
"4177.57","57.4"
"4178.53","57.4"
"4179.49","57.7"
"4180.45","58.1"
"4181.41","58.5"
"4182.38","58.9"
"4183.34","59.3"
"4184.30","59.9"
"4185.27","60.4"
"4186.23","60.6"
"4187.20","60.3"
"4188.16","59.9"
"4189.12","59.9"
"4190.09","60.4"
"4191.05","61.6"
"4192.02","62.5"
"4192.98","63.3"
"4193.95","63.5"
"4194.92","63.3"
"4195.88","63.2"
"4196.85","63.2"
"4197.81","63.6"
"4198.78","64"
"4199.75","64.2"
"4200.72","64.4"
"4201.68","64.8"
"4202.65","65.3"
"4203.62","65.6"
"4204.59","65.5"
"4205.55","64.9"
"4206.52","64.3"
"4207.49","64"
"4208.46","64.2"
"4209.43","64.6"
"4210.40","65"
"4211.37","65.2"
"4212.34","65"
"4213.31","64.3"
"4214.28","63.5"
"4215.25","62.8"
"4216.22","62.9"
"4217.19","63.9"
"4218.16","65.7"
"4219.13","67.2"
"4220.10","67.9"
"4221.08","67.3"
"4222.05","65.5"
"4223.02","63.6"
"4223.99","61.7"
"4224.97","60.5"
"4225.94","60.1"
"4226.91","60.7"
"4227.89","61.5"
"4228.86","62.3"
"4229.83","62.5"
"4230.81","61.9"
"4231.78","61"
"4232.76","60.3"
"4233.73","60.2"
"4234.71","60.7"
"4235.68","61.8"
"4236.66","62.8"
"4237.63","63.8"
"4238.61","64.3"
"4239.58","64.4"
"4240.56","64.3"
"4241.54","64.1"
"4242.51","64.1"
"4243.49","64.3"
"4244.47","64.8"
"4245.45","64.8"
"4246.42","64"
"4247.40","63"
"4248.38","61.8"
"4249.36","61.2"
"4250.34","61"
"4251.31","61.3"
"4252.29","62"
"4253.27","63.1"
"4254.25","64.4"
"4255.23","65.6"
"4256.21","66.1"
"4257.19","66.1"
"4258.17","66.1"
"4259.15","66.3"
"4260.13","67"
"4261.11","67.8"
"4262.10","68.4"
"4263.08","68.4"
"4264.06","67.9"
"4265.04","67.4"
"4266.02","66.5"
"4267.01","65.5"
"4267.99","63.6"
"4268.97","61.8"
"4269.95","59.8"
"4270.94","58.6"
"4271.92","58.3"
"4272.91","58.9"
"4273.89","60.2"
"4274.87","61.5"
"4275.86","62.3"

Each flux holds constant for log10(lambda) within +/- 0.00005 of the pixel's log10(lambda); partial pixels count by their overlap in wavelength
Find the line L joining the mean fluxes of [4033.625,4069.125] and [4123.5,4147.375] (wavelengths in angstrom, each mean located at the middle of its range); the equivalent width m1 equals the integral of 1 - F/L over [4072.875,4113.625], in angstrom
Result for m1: 3.80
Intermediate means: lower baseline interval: 61.9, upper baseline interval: 62.8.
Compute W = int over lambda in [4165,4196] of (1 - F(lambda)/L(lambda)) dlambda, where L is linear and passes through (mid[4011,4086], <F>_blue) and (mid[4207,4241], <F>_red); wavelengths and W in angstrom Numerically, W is 0.96 angstrom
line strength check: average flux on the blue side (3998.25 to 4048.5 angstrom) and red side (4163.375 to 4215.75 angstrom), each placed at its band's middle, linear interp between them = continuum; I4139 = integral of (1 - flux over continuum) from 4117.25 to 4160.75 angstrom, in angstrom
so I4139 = 0.4 angstrom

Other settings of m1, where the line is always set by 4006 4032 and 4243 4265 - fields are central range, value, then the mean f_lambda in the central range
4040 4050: 0.33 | 61.8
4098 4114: 2.21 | 55.3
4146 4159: 0.80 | 60.5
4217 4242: 0.65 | 63.1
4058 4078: 1.34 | 59.7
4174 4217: 1.62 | 62.2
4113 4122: 0.60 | 60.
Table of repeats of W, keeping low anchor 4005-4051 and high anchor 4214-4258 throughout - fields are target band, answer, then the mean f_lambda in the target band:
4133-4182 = 1.2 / 61.7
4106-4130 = 1.3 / 59.8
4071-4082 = 1.1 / 57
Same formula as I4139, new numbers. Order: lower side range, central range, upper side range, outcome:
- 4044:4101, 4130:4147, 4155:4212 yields -0.3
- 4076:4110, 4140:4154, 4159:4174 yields 0.3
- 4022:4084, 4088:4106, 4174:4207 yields 1.5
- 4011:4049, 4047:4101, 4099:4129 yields 2.0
